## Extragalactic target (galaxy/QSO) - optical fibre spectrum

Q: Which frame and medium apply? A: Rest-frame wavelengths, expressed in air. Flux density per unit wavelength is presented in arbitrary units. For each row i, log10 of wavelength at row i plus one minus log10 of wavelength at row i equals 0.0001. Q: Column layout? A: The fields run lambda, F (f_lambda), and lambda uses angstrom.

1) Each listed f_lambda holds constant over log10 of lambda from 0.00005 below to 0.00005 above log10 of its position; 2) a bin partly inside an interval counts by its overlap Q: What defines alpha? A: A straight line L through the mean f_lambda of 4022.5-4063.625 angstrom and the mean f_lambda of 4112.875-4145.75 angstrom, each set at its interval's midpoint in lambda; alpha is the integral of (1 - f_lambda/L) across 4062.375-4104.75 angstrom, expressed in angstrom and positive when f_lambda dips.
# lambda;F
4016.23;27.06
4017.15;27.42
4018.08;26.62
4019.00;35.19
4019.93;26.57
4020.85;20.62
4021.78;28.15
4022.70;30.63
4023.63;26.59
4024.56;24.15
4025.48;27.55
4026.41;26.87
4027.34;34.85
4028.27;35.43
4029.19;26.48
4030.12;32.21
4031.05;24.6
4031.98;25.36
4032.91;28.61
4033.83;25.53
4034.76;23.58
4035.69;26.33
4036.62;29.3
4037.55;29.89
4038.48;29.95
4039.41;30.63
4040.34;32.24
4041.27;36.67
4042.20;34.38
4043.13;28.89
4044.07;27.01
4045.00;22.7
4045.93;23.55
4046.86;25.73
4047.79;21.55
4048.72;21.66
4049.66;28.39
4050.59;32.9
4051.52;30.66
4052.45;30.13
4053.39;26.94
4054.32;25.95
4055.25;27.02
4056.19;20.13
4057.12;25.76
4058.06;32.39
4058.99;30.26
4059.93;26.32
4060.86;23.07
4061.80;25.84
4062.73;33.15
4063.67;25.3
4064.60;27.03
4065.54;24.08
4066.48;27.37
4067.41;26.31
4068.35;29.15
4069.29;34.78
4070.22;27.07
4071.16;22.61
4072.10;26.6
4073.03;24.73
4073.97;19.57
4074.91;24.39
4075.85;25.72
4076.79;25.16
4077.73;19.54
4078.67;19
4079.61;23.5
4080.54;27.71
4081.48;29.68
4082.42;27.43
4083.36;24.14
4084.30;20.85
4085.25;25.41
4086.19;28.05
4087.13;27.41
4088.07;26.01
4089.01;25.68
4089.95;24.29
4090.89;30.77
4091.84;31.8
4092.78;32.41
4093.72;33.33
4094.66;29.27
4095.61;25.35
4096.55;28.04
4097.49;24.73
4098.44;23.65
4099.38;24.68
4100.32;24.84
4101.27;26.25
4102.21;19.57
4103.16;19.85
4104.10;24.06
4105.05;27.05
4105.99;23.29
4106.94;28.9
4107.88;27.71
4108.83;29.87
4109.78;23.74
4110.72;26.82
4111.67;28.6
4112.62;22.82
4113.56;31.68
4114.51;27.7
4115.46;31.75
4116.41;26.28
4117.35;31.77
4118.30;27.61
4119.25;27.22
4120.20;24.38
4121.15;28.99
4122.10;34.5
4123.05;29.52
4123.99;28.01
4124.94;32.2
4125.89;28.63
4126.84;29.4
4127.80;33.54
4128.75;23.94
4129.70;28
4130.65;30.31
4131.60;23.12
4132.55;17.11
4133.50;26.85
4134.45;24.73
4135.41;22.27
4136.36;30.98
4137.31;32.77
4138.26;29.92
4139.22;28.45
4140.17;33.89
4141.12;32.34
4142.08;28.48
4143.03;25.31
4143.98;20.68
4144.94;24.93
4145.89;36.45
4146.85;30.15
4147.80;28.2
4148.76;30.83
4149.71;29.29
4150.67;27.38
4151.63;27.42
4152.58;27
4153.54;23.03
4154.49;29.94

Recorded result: 3.1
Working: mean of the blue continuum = 27.9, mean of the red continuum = 28.2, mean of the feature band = 26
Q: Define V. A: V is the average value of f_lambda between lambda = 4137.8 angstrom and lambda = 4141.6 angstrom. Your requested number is 31.1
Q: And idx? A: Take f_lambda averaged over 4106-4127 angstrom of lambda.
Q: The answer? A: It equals 28.4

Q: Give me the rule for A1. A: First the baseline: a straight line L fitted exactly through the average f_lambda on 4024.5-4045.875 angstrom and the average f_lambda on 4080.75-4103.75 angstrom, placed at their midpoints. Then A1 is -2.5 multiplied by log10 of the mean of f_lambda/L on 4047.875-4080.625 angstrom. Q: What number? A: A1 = 0.056 mag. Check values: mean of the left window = 28.8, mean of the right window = 26.4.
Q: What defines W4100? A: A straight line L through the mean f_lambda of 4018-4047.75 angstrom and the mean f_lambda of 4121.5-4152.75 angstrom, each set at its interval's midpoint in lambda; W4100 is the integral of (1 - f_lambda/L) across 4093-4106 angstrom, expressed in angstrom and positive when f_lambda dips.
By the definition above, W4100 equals 1.31 angstrom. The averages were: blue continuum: 28.3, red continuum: 28.4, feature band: 25.5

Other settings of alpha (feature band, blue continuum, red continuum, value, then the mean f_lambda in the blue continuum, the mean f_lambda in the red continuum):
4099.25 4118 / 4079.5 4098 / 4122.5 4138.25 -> 0.76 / 27.4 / 27.7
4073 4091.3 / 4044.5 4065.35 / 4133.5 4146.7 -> 1.55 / 26.6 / 28.5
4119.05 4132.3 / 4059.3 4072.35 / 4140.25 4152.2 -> -0.14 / 27.1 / 28.6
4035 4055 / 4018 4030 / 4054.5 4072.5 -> -0.36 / 28.6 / 27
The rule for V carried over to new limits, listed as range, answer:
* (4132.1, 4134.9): 23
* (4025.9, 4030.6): 31.1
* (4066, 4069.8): 29.4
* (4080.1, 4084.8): 25.9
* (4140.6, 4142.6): 30.4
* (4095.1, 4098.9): 25.4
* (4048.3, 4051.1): 27.8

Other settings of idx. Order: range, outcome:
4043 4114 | 26.3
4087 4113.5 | 26.5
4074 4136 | 26.6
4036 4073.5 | 27.7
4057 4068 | 27.3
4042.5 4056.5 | 26.4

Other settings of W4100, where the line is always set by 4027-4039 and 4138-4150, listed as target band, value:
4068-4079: 1.5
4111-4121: 0.3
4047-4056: 0.5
